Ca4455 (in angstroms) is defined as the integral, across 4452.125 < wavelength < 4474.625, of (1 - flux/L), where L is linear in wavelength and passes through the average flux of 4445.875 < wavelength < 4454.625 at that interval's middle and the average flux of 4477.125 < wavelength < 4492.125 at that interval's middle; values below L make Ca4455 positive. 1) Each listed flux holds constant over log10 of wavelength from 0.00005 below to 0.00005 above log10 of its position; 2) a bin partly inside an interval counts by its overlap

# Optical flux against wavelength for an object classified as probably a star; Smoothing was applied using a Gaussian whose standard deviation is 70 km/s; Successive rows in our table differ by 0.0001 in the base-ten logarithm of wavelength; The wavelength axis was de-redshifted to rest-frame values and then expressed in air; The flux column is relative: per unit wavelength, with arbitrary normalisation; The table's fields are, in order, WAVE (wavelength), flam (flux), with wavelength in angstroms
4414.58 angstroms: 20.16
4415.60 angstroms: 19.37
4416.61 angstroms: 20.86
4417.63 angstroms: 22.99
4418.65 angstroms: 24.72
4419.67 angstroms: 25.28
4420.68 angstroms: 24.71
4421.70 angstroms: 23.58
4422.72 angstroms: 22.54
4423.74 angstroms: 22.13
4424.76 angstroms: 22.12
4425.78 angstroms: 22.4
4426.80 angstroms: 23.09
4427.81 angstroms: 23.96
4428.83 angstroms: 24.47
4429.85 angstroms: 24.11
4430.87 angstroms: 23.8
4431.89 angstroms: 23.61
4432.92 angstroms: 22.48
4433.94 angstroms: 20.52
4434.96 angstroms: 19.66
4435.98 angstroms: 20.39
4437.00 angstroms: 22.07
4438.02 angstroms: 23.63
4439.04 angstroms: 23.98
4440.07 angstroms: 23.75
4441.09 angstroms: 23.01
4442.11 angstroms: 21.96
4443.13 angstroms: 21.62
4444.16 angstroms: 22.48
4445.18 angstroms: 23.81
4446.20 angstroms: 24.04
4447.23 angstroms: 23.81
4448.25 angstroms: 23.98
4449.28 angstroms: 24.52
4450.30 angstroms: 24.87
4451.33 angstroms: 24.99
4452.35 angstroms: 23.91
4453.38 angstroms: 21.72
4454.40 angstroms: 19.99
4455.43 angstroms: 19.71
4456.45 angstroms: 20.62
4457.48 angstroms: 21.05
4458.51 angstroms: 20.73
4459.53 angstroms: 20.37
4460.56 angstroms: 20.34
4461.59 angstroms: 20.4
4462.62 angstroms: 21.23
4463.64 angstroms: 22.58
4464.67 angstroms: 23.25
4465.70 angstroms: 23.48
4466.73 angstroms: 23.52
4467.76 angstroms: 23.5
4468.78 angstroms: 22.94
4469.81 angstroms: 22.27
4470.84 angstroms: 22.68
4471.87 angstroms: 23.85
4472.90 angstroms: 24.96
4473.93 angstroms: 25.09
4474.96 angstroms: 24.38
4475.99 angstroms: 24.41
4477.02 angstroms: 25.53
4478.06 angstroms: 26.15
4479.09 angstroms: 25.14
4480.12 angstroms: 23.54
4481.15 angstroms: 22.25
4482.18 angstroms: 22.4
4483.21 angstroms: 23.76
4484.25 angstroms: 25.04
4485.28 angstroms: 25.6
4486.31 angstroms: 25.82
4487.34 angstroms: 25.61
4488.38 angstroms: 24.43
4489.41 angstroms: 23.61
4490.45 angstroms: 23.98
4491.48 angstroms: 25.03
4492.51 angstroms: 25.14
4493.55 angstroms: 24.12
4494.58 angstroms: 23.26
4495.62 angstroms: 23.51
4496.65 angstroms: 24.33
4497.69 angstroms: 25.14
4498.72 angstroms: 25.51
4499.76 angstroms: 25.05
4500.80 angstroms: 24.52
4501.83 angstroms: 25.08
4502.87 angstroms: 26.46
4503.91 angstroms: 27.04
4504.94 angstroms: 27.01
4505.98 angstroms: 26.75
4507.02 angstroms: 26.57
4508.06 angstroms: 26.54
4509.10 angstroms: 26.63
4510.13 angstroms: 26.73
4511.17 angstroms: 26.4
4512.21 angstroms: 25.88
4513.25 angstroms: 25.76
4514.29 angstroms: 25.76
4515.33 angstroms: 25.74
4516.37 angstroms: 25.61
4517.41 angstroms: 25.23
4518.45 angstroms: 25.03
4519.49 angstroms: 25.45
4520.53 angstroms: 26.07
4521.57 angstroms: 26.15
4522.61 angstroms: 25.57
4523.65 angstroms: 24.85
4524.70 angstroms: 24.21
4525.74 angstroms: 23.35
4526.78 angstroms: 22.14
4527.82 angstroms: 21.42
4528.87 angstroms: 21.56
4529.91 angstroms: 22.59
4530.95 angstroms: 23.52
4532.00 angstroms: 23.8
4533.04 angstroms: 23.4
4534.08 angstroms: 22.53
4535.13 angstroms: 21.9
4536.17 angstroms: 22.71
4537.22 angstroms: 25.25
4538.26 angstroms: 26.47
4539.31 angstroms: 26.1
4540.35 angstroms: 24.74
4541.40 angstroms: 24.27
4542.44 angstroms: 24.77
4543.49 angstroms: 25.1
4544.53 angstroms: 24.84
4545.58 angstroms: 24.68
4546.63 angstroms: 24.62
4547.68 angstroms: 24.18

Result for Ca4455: 1.7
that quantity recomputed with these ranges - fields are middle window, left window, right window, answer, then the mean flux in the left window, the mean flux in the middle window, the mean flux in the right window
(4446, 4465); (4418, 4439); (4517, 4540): 0.90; 23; 22.2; 24.1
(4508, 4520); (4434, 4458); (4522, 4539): -1.32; 22.6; 25.9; 23.5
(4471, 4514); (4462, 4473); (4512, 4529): -2.20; 23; 25.1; 24.7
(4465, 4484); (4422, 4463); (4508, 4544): -0.49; 22.5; 23.9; 24.6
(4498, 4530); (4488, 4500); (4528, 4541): -1.65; 24.4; 25.3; 23.6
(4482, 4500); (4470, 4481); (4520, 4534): -0.26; 24.4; 24.5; 23.7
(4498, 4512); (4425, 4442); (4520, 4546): -1.44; 22.8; 26.2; 24.1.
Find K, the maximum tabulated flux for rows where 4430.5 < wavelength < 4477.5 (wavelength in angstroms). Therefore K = 25.53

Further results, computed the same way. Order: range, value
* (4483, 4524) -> 27.04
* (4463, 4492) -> 26.15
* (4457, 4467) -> 23.52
